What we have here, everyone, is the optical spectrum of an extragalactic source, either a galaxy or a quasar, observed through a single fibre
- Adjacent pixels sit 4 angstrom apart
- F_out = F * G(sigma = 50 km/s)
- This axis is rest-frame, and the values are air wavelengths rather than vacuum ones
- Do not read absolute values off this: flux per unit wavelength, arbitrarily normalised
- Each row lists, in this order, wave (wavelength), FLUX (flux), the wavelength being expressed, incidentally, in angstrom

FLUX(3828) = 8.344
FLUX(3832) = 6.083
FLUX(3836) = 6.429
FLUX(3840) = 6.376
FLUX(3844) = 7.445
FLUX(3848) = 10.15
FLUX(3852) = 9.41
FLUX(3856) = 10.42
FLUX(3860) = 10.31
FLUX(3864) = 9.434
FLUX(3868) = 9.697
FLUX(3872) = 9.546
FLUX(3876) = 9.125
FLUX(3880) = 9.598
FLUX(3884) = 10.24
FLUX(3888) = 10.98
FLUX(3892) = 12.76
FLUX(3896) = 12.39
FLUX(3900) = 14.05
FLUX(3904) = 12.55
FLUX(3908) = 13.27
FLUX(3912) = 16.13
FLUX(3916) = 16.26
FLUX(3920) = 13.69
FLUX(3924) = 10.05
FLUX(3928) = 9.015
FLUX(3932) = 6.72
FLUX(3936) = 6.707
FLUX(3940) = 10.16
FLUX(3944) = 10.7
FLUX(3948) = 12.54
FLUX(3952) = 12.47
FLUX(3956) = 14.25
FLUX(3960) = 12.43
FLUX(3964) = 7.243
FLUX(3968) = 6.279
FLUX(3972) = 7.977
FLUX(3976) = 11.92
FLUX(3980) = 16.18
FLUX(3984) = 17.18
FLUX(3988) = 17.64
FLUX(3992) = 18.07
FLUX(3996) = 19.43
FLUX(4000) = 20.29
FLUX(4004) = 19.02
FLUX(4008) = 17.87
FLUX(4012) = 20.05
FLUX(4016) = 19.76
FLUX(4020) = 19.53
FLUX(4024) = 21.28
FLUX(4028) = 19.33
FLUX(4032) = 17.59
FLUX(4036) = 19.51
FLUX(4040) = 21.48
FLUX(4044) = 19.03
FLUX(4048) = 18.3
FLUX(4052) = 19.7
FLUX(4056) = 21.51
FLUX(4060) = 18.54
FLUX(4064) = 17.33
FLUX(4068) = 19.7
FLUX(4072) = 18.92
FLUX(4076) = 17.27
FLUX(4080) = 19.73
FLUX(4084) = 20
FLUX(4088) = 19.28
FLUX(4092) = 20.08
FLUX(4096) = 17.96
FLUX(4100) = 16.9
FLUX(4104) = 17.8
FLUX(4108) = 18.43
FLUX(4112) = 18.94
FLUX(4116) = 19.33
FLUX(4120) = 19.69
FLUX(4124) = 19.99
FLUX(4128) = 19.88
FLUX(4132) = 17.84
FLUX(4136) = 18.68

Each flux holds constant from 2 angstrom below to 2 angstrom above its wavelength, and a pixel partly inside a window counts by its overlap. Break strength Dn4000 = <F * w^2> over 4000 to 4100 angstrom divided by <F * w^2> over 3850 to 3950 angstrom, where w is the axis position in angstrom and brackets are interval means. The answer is 1.88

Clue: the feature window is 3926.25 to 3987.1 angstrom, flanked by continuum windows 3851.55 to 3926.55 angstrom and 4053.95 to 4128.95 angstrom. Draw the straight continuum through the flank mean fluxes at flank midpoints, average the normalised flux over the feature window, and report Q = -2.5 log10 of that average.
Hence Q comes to 0.28 mag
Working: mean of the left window 11.6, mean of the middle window 10.9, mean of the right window 19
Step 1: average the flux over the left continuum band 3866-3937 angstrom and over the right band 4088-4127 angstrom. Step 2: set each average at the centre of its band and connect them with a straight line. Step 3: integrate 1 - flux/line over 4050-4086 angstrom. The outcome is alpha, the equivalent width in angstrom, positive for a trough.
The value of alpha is -3.7 angstrom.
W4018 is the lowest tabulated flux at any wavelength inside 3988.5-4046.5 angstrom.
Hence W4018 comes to 17.59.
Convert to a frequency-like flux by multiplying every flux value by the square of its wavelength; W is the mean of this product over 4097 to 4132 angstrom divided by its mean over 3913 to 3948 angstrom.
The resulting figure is 1.9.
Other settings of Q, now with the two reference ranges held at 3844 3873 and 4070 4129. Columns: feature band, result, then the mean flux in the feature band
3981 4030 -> -0.24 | 19.1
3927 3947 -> 0.40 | 8.84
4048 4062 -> -0.15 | 19.7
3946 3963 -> 0.07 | 12.6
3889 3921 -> -0.20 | 13.8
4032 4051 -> -0.16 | 19.4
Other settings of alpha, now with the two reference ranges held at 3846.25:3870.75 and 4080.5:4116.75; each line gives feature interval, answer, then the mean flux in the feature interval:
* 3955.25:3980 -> 6.43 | 10.3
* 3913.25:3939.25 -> 3.69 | 10.6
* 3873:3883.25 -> 1.09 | 9.49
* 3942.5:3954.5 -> 1.06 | 12.1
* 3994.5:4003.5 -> -2.78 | 19.7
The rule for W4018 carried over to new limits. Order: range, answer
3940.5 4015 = 6.279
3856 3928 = 9.015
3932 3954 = 6.707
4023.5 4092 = 17.27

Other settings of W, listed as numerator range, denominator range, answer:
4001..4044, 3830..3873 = 2.46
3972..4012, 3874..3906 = 1.58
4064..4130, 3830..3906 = 2.15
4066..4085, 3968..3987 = 1.56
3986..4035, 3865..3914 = 1.75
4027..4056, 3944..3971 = 1.89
